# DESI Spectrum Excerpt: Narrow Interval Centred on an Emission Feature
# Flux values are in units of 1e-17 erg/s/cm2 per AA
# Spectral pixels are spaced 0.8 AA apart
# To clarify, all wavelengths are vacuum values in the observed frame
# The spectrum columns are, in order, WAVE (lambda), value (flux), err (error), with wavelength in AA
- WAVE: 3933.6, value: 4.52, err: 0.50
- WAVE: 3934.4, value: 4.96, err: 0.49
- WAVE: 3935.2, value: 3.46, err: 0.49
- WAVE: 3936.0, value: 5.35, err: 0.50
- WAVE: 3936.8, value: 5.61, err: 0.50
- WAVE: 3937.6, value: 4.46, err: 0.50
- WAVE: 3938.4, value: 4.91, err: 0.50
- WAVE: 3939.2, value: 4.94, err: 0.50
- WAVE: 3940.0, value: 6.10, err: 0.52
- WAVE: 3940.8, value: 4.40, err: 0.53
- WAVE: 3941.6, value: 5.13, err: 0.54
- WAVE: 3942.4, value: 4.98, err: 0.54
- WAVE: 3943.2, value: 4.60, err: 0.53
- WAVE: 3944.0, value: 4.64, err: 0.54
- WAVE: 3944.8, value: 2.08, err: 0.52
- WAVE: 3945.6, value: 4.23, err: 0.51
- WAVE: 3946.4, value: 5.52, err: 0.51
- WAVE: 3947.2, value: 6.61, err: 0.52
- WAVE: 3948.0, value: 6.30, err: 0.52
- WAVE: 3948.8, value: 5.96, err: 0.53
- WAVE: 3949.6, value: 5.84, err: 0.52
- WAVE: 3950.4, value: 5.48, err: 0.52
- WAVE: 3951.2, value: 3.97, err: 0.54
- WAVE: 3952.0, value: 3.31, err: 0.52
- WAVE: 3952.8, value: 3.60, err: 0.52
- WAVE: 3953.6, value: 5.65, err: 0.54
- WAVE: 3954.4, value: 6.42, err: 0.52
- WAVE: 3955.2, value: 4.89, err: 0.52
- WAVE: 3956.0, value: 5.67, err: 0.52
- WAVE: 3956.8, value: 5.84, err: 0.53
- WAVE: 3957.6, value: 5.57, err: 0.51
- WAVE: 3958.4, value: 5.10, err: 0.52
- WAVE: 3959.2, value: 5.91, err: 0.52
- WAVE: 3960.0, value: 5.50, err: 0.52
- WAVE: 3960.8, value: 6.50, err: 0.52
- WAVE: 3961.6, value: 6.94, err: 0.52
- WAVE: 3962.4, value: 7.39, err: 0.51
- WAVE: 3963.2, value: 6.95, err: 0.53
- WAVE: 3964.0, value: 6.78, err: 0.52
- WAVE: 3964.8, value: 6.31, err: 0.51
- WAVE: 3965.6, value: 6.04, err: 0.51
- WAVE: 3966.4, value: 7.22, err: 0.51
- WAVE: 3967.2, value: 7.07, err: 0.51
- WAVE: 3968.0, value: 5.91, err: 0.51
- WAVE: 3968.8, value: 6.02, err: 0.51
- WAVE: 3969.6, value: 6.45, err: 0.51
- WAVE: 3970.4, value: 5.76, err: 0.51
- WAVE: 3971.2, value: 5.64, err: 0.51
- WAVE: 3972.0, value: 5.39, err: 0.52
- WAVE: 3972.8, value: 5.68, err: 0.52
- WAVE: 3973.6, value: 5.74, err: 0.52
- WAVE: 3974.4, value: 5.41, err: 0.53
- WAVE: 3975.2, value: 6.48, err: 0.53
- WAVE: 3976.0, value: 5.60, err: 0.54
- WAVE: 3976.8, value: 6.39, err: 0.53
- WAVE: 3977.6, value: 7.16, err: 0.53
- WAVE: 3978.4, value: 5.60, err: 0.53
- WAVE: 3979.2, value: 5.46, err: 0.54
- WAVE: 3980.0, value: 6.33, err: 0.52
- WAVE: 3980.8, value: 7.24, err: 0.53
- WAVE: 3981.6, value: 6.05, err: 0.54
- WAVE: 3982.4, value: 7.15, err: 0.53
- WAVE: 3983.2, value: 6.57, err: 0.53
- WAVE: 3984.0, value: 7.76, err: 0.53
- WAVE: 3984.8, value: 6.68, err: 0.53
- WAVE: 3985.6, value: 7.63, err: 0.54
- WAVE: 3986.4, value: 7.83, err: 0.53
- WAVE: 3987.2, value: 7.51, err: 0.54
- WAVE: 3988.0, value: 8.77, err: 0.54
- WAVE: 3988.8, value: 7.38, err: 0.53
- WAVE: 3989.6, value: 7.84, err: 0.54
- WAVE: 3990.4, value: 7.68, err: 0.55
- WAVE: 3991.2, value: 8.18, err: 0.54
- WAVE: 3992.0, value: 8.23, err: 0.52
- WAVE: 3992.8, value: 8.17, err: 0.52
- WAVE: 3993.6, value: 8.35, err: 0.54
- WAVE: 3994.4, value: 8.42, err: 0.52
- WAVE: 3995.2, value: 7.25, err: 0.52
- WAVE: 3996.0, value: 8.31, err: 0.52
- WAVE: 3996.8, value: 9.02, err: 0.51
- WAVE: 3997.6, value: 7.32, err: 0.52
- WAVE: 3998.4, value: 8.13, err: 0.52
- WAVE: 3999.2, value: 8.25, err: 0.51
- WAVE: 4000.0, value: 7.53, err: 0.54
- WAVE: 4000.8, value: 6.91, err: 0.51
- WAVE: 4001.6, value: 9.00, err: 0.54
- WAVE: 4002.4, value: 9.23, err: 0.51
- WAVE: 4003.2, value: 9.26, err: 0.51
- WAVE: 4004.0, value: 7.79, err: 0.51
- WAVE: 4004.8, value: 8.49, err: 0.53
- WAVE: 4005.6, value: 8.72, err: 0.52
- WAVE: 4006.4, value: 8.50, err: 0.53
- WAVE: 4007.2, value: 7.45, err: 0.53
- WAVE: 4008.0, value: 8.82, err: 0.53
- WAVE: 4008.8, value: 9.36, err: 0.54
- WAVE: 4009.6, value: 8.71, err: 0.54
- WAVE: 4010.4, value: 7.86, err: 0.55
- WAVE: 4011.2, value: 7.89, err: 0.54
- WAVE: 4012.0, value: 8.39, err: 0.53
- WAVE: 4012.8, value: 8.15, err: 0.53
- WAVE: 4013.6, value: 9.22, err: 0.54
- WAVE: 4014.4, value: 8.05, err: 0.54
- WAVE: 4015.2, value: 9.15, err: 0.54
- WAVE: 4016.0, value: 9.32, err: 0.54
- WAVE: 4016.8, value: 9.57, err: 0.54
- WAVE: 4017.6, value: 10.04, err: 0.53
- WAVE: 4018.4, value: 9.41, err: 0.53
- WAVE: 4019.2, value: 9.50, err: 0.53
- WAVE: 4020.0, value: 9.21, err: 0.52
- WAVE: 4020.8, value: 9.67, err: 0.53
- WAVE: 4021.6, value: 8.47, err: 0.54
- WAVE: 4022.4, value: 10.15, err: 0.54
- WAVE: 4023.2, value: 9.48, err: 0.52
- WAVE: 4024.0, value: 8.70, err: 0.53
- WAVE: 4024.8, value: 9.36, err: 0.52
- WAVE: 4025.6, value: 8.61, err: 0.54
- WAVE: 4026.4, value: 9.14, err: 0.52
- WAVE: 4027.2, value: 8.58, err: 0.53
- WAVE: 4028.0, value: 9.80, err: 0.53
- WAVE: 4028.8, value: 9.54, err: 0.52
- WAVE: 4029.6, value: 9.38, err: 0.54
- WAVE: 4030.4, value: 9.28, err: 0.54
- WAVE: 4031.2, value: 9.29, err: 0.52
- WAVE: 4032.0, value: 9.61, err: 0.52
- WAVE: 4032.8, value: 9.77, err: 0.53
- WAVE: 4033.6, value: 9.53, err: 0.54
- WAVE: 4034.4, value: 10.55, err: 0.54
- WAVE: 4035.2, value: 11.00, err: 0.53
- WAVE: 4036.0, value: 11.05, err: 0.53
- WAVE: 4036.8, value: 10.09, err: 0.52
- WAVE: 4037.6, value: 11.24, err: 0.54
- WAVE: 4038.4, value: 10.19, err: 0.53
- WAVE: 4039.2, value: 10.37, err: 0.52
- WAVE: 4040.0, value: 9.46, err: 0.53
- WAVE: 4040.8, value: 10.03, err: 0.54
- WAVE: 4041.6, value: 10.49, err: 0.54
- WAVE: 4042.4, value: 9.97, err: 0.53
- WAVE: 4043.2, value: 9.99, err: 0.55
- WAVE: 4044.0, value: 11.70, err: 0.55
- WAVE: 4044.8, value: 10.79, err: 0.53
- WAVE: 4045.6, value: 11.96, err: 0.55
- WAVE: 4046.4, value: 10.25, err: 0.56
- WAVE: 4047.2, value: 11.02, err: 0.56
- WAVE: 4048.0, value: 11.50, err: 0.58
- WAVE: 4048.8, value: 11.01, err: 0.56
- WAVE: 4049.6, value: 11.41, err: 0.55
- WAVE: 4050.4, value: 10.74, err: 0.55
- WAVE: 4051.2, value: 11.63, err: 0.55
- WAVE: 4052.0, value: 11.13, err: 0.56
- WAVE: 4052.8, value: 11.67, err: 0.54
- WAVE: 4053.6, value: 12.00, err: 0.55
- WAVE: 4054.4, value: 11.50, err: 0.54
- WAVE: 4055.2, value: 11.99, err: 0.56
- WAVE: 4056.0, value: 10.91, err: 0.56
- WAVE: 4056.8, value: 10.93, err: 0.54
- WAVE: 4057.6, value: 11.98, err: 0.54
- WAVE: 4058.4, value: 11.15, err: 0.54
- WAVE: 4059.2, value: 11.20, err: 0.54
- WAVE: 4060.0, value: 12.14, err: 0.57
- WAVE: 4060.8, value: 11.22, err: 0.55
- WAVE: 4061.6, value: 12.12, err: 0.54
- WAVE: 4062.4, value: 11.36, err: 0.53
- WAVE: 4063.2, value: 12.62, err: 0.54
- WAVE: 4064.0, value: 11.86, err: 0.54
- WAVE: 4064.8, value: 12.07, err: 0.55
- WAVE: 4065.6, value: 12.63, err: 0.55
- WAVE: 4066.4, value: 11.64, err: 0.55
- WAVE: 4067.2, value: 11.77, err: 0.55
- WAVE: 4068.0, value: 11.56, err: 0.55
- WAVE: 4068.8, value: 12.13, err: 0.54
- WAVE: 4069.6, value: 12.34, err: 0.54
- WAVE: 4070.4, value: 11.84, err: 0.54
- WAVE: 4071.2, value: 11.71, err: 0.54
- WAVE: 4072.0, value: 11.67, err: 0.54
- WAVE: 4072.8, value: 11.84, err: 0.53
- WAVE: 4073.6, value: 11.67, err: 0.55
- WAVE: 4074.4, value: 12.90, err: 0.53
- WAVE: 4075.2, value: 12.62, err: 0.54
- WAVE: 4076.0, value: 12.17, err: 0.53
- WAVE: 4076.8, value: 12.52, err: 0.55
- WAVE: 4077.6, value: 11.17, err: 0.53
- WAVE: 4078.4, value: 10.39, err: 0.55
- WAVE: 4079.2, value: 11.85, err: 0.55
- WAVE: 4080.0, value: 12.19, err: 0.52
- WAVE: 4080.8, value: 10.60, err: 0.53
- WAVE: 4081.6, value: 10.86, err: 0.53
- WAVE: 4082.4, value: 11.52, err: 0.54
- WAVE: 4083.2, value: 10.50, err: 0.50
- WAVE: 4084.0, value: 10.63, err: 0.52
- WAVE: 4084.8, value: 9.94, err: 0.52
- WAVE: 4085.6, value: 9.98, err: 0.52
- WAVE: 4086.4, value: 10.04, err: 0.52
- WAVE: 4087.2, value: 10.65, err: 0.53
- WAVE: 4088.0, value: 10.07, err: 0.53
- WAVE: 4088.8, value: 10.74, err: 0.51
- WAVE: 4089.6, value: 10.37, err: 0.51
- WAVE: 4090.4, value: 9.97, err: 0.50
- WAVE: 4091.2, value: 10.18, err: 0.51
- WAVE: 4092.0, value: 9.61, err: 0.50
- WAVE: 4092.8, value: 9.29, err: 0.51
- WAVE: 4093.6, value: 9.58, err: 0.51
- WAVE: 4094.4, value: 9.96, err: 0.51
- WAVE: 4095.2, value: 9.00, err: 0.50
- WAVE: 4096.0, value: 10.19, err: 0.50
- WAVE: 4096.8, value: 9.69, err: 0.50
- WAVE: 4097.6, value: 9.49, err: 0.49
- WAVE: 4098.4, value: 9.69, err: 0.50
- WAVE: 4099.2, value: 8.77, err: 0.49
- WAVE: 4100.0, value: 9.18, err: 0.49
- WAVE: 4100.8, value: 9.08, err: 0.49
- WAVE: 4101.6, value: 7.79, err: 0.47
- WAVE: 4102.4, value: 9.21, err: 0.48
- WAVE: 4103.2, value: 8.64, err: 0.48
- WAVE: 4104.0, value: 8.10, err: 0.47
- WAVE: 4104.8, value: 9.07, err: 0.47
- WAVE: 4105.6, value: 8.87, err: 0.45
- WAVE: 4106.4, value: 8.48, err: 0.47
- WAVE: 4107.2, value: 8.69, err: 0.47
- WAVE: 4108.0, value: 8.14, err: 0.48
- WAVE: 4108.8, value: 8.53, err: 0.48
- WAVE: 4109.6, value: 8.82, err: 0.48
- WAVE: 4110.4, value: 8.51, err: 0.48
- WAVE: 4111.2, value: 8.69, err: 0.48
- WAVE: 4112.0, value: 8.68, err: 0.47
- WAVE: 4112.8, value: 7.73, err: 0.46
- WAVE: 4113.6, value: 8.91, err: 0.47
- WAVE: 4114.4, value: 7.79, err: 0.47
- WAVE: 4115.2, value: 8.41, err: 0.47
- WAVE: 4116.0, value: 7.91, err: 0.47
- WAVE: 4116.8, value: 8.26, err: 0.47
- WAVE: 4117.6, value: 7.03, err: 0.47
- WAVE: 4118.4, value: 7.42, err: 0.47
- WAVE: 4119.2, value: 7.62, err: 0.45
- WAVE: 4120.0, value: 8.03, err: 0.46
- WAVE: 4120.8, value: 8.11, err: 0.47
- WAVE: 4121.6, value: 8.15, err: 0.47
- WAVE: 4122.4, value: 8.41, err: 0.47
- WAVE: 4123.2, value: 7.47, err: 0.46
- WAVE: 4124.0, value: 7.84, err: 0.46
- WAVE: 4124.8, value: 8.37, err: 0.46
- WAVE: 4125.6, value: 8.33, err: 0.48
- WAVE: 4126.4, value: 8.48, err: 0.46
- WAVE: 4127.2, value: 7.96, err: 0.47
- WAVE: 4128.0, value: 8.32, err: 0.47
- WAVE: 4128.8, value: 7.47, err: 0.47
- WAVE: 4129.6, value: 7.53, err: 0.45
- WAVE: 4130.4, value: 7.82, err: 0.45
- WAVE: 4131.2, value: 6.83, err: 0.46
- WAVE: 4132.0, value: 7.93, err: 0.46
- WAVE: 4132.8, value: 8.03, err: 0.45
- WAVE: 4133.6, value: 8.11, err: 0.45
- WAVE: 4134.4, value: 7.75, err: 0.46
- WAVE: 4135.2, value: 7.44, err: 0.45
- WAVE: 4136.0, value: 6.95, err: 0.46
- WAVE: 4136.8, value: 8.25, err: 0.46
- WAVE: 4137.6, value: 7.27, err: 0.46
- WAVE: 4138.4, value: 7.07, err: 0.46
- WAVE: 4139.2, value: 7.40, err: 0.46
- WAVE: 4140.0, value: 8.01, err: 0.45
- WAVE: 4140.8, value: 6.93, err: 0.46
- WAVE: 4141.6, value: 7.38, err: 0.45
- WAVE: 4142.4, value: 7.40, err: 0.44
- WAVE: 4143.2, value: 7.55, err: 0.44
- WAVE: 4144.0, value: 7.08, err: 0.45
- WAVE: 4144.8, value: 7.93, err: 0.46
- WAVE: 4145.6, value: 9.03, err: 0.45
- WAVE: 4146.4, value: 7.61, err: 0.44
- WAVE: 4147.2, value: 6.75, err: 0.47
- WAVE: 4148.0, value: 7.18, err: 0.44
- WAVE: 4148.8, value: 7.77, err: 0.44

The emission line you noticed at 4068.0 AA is C IV 1549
